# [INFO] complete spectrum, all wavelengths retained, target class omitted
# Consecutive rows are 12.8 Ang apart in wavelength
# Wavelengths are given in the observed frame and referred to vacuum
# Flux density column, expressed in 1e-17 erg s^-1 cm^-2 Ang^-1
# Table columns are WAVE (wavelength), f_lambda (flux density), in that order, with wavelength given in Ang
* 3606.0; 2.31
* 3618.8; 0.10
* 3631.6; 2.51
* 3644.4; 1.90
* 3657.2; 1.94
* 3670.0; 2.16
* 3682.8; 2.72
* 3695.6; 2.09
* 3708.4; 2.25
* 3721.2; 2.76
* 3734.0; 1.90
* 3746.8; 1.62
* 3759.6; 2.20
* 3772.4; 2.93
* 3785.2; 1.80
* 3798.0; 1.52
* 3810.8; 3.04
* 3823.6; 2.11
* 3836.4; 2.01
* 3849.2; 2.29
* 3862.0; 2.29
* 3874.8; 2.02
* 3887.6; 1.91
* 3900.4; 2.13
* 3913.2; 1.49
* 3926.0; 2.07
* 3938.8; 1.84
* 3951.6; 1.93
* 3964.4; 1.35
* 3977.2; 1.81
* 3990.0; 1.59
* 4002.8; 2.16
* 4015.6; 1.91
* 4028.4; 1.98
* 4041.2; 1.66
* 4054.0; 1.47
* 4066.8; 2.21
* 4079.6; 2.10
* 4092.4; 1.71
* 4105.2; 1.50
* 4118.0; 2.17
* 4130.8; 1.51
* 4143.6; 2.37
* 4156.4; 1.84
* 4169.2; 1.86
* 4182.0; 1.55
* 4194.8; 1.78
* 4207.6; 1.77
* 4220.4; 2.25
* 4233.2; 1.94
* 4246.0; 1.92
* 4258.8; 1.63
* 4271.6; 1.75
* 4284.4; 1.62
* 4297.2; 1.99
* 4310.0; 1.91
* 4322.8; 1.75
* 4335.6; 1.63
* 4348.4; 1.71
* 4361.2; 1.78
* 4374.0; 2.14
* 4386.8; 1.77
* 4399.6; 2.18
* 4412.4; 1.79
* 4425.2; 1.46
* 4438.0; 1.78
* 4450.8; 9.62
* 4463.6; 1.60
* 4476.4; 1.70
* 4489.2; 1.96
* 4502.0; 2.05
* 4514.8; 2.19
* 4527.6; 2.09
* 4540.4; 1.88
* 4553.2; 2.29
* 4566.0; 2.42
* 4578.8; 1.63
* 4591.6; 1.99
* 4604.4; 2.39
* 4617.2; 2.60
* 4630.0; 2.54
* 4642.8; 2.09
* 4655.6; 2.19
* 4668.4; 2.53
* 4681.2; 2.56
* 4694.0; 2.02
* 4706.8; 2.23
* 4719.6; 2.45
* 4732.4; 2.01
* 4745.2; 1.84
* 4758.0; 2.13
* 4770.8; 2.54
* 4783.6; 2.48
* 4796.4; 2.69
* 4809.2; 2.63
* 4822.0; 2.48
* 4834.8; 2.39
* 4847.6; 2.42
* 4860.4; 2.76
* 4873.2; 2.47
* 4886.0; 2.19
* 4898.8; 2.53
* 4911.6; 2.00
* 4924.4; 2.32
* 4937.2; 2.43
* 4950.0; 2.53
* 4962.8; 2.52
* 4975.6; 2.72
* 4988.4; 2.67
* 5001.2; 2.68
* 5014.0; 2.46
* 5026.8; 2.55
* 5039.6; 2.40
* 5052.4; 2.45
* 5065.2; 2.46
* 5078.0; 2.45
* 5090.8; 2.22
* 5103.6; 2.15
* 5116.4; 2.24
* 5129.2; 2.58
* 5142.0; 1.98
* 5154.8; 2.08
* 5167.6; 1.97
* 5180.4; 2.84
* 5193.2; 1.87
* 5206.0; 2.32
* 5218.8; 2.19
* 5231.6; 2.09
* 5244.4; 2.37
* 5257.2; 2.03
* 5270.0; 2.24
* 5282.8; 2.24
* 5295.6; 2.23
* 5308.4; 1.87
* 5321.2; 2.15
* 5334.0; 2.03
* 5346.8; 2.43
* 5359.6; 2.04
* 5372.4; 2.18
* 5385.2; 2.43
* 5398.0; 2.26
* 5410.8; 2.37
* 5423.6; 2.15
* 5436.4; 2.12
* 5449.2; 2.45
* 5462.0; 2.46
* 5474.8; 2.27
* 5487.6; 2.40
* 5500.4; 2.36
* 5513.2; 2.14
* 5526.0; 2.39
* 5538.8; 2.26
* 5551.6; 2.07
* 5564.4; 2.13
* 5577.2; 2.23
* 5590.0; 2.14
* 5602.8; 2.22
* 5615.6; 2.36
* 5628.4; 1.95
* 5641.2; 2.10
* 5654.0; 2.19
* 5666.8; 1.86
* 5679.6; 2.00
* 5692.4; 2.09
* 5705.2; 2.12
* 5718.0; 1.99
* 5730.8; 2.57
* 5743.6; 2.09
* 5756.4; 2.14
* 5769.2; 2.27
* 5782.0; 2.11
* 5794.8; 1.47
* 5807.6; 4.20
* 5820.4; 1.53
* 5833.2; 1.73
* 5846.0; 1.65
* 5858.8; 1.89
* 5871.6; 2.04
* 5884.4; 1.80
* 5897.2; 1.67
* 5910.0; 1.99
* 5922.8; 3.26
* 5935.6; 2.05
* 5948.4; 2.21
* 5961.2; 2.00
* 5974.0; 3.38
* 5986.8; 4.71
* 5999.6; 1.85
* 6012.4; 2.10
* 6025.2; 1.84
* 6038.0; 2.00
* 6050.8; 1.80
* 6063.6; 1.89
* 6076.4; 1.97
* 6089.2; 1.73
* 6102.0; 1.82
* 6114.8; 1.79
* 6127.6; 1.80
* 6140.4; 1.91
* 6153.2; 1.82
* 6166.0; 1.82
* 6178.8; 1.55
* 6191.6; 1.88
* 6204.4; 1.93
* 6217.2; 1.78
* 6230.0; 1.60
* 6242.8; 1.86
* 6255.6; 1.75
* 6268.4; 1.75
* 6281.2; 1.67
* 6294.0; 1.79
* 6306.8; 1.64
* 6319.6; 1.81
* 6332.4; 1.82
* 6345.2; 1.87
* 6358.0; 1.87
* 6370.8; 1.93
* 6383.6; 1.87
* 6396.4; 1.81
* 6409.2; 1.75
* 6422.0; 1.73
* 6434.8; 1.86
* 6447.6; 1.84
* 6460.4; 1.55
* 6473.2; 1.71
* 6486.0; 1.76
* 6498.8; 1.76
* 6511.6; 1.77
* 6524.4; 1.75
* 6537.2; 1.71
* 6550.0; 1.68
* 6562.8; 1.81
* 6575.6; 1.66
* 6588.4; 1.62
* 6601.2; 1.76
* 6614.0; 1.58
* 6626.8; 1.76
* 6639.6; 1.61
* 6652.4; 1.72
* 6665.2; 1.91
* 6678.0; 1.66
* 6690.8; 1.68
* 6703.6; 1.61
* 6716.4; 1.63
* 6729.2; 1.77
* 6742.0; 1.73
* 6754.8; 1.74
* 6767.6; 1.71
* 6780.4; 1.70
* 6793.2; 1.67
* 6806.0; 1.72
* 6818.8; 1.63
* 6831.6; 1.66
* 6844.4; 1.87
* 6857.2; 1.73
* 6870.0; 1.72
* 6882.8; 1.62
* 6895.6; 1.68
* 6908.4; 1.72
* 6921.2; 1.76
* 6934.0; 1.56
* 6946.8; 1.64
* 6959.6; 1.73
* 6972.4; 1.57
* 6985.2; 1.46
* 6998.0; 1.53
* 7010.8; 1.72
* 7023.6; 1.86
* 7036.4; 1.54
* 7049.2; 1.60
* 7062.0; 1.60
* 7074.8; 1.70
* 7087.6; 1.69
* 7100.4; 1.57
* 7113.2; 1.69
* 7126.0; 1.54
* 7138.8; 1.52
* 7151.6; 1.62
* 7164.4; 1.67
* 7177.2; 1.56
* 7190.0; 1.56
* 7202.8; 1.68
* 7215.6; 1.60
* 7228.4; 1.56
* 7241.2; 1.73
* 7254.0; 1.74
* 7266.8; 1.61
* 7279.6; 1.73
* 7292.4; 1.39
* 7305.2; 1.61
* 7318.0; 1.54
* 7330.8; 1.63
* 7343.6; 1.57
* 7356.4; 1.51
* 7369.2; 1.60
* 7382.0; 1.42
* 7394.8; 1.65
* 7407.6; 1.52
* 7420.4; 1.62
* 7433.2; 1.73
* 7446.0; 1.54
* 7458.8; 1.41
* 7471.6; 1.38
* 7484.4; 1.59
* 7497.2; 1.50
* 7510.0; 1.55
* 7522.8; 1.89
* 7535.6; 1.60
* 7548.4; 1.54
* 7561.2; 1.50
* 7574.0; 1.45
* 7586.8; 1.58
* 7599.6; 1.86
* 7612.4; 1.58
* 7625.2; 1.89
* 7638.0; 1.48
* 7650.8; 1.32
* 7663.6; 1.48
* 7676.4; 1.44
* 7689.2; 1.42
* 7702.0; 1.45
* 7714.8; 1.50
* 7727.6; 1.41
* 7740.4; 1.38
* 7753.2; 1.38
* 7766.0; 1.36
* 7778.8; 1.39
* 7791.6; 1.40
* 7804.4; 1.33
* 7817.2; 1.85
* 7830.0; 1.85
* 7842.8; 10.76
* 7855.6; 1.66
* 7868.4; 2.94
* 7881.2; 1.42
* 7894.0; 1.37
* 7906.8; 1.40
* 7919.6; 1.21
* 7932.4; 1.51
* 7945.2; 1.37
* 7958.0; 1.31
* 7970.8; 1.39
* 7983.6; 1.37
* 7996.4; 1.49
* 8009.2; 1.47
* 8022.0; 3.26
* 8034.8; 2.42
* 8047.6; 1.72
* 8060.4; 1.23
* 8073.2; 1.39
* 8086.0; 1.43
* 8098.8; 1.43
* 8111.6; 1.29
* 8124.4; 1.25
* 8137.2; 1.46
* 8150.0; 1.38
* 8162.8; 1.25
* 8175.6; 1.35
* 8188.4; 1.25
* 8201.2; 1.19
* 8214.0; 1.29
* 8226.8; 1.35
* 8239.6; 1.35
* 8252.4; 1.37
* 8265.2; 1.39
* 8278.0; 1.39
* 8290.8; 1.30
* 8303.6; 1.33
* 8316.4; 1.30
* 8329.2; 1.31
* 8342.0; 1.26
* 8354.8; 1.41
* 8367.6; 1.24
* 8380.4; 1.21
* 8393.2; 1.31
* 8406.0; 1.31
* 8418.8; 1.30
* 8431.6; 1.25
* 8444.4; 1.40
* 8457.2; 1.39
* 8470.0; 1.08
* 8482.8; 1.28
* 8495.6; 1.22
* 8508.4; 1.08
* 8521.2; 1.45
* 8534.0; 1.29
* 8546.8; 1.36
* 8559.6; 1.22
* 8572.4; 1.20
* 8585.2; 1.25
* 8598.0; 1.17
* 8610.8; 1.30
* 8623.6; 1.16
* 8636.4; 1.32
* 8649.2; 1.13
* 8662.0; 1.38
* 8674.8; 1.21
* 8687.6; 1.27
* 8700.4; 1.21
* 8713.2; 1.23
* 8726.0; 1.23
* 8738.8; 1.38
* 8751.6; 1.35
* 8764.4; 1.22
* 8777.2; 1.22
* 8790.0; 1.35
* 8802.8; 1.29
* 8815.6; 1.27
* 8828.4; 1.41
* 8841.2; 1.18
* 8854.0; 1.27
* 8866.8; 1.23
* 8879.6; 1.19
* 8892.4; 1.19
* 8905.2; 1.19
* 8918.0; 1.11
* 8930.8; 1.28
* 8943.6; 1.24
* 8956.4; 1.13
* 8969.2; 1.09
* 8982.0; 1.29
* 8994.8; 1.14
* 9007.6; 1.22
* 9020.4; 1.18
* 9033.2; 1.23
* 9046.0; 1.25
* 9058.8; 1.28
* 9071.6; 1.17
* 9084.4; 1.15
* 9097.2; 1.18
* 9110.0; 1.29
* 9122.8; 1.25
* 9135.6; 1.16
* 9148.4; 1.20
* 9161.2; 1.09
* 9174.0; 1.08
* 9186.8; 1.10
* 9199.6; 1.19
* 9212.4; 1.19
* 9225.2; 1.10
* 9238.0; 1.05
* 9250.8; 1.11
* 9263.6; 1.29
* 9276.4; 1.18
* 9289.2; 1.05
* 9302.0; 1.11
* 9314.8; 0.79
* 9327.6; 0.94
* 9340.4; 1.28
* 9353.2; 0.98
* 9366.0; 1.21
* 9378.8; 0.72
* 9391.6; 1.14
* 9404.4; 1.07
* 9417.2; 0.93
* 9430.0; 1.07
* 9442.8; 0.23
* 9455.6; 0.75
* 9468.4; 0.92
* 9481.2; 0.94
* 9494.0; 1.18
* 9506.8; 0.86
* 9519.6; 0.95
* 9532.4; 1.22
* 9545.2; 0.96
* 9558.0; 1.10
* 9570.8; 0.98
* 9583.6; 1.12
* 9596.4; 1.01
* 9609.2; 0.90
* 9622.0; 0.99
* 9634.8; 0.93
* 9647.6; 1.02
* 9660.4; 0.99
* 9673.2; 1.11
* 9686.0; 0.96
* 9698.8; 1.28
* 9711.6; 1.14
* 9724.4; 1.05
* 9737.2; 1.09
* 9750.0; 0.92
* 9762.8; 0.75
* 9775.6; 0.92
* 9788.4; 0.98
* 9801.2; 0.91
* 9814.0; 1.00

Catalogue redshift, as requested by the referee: 0.19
